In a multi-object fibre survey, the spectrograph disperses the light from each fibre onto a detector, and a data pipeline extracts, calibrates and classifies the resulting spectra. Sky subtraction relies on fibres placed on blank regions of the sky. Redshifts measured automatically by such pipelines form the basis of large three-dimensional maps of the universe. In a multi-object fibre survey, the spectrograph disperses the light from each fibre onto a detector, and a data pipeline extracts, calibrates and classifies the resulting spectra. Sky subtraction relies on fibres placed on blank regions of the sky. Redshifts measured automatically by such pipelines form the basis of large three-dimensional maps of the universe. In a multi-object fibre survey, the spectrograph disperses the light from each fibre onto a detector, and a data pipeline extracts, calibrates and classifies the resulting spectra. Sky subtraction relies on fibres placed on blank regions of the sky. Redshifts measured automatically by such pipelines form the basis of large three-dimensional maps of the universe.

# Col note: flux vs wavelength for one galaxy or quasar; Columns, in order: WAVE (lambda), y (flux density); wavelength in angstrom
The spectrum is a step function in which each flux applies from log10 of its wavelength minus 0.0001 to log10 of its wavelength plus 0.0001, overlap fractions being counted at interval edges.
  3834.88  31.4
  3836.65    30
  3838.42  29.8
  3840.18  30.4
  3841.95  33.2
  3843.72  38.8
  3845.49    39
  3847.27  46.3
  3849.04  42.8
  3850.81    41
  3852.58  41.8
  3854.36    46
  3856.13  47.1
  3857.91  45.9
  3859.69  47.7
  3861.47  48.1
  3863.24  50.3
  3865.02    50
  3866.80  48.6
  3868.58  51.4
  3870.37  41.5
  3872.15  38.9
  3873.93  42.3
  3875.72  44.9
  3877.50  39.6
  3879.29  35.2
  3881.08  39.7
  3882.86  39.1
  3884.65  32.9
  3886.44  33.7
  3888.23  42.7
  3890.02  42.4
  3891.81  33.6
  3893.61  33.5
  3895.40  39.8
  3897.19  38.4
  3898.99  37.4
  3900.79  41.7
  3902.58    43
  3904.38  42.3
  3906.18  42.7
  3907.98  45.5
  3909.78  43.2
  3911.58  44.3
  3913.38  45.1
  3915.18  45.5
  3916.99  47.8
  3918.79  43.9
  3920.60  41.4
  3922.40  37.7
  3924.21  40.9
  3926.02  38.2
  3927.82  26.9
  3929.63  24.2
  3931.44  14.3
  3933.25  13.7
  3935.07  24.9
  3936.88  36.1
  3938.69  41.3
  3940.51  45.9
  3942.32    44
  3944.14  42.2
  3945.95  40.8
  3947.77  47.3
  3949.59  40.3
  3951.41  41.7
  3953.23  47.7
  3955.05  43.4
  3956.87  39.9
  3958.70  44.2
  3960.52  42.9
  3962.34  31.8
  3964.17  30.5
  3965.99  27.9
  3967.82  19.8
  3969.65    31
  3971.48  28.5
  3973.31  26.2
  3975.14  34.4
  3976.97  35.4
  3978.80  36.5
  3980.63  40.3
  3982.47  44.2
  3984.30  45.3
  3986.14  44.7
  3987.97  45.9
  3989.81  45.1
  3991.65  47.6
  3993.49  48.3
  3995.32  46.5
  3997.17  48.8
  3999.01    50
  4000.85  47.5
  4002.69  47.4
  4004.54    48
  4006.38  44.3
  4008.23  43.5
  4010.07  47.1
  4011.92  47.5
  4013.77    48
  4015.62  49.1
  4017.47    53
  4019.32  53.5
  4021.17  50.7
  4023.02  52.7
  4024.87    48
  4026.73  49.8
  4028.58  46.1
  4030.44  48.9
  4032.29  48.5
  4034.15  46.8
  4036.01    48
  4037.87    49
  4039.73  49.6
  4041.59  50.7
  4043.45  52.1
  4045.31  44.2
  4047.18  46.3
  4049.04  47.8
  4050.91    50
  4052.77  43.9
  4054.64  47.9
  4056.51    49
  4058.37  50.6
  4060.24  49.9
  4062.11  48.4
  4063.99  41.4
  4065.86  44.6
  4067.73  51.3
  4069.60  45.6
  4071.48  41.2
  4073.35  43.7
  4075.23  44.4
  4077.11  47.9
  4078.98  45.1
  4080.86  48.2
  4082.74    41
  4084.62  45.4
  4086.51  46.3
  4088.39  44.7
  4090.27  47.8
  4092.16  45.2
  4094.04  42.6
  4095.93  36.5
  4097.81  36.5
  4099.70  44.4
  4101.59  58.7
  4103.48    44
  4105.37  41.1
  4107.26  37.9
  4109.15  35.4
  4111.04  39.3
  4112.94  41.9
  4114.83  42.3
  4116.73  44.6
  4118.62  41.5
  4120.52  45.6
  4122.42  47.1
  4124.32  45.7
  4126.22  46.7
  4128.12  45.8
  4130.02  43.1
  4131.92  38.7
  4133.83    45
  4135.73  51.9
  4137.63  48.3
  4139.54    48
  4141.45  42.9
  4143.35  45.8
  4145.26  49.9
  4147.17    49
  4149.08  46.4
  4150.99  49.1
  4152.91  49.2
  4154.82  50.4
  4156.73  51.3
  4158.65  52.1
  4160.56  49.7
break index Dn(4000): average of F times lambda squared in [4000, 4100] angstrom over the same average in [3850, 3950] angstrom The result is 1.25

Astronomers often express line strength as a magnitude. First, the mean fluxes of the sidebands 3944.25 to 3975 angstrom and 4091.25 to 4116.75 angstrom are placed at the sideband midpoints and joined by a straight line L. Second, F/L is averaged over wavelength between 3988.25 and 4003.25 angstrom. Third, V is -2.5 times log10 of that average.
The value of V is -0.25 mag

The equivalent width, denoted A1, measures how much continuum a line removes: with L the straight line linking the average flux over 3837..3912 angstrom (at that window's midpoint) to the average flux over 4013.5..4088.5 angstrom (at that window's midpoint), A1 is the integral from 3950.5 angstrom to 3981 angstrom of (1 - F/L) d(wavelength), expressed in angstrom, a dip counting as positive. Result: 6.3 angstrom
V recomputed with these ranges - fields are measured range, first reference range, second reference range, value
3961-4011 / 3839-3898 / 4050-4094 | 0.10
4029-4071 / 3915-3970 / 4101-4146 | -0.16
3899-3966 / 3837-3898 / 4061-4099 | 0.08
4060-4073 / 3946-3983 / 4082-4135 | -0.11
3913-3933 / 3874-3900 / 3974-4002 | 0.12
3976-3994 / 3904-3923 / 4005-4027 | 0.10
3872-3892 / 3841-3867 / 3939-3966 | 0.12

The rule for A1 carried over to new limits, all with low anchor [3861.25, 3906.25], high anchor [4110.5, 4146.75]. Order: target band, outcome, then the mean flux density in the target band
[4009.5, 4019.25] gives -1.4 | 49.4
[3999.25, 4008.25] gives -0.8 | 46.7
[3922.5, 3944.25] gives 4.9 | 32.6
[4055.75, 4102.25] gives -1.3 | 45.5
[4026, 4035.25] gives -1.0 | 48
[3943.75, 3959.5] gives -0.3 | 43.1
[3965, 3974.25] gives 3.4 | 26.7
